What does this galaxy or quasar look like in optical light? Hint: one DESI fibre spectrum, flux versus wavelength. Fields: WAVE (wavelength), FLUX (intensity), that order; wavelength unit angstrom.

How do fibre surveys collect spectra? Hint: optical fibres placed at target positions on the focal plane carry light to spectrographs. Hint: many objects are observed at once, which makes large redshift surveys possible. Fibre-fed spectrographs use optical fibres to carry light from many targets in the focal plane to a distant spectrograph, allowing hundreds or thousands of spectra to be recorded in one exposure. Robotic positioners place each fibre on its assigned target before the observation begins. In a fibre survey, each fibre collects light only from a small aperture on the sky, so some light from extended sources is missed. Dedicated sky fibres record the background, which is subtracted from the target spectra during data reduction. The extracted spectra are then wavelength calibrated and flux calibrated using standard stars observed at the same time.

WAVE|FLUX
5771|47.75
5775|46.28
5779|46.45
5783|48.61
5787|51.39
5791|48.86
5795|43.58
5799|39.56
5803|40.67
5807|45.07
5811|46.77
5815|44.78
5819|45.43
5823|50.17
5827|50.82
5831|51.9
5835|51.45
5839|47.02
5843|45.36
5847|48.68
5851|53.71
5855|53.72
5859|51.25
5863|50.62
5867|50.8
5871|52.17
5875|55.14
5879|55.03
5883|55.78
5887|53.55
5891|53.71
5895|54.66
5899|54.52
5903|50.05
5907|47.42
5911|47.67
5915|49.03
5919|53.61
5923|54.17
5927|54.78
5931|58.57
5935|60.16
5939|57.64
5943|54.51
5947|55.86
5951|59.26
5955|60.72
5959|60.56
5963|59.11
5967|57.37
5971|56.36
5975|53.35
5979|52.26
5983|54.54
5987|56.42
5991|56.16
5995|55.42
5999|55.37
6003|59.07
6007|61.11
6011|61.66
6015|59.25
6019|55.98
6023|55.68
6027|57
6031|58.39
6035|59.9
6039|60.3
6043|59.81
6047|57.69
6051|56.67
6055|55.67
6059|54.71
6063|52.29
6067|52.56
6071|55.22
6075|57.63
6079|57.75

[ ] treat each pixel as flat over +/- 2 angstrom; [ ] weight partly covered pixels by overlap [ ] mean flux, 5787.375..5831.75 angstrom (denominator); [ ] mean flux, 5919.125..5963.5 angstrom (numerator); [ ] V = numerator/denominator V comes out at 1.2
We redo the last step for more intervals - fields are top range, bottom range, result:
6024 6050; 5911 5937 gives 1.08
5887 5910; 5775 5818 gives 1.14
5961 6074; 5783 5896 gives 1.14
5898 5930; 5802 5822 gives 1.14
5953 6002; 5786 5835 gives 1.21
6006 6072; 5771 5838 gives 1.22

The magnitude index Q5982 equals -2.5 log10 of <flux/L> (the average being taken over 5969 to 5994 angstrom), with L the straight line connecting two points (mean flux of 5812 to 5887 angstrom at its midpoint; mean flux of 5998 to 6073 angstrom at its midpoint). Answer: 0.01 mag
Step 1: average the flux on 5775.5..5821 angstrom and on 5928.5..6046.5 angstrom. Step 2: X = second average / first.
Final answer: 1.26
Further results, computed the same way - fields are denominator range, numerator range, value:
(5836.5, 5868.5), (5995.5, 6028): 1.16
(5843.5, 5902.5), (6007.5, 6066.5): 1.09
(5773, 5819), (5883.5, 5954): 1.19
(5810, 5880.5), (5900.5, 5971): 1.10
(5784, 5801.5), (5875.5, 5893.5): 1.19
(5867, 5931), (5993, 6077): 1.08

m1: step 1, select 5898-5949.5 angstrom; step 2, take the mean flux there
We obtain 53.7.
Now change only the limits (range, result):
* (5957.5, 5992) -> 56.2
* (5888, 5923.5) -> 51.6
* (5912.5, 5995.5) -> 56.1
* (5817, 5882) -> 50.9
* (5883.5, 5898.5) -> 54.2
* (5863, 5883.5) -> 53.3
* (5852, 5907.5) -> 52.9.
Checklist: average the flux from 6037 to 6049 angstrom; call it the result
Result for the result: 59.3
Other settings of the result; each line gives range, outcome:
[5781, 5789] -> 50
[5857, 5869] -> 50.9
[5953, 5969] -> 59.4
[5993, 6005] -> 56.6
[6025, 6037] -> 58.4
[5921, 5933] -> 55.8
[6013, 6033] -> 57.3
